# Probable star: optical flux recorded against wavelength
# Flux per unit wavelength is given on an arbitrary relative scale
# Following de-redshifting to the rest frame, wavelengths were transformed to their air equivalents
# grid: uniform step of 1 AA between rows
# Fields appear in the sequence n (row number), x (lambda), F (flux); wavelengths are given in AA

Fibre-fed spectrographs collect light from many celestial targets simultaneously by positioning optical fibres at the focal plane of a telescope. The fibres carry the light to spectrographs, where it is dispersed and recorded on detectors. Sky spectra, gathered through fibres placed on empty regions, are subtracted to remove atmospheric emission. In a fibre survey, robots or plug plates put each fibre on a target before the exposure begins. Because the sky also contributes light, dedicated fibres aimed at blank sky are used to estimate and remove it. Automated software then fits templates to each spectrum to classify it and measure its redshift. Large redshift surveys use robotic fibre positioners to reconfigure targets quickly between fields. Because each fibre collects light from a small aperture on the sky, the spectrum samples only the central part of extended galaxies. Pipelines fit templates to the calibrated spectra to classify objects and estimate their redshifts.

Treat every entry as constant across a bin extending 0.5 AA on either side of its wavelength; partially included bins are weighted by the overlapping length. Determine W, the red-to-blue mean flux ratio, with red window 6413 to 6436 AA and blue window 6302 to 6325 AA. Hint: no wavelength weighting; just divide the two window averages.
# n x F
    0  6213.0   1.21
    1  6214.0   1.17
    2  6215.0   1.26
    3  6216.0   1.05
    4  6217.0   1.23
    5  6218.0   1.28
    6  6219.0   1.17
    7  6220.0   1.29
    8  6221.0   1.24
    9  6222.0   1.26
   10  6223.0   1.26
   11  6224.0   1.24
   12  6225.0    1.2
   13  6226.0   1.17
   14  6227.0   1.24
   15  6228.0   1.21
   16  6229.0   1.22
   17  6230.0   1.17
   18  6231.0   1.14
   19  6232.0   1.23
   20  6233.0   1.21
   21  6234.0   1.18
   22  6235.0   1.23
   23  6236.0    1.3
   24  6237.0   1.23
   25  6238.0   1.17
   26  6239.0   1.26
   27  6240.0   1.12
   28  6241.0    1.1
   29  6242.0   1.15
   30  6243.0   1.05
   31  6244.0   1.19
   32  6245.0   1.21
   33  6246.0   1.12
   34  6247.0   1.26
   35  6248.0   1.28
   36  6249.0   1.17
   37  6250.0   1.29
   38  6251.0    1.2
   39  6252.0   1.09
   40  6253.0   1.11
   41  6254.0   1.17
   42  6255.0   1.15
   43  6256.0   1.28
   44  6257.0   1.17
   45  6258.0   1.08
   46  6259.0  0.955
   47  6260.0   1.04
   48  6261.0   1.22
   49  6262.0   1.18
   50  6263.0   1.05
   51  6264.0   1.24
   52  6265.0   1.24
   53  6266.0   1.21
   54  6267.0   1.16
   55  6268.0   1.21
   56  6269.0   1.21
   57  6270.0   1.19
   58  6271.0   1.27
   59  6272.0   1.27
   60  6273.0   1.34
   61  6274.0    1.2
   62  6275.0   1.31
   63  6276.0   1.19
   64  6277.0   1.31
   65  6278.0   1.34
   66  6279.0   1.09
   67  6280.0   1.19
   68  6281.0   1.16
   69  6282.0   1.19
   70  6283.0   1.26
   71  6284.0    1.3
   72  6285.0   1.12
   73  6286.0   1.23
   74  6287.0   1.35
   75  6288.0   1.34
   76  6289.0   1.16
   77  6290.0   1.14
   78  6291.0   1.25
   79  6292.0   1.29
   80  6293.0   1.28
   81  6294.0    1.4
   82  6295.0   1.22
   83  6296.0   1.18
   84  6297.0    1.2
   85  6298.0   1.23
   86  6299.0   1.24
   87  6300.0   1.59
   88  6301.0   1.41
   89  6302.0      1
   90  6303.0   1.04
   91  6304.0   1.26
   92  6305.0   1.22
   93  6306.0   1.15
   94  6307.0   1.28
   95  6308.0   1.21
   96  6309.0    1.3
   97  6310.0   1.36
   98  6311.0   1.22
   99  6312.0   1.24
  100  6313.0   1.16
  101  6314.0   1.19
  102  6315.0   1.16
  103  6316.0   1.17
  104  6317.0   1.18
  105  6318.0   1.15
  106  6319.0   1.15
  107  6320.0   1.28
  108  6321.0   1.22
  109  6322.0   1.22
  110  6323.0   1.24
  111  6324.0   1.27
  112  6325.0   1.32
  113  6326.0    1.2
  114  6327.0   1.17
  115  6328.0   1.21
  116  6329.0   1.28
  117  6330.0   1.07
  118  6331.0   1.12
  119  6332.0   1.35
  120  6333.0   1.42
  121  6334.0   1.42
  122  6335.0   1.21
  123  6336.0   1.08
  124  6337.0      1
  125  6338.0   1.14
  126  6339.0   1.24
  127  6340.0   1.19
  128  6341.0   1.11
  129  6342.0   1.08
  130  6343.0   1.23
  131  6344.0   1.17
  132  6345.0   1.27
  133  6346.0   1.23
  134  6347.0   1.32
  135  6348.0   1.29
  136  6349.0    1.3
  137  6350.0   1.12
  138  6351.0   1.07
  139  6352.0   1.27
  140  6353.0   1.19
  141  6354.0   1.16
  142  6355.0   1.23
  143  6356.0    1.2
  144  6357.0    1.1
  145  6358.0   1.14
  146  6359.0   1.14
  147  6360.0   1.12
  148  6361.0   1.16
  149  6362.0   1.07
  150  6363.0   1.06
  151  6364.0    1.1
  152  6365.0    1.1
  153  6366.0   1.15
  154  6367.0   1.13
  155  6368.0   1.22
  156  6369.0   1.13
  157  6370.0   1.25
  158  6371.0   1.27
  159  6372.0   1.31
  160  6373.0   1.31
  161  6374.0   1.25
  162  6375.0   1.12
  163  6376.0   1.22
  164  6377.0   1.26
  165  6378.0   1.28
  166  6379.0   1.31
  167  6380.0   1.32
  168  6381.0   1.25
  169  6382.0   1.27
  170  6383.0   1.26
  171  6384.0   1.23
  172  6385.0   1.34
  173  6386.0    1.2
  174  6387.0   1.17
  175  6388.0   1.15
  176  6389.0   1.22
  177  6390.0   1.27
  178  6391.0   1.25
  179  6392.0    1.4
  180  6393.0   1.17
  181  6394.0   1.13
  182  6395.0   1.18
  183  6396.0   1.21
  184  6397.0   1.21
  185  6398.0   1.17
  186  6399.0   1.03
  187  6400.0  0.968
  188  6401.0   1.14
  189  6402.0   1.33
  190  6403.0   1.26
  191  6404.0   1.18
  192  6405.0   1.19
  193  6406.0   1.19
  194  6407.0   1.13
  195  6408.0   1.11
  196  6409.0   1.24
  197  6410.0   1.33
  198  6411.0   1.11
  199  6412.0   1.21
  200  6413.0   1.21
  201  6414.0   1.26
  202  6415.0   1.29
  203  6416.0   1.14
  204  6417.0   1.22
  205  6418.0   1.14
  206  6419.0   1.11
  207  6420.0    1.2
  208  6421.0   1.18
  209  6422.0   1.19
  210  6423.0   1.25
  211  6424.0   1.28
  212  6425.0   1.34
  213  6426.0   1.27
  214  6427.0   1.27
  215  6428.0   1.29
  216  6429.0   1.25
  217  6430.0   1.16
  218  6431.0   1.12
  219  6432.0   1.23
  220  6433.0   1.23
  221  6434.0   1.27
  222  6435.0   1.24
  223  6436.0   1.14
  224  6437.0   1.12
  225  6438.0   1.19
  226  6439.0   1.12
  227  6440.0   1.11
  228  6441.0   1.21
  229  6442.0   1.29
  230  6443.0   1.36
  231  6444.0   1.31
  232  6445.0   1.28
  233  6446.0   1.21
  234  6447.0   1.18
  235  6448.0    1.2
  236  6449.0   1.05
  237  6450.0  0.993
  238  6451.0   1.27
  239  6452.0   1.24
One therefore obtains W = 1.0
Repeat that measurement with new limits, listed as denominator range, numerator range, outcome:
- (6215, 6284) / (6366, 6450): 1.01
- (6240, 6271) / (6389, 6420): 1.02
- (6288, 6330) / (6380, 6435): 0.99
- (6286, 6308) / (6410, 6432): 0.98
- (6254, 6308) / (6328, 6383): 0.99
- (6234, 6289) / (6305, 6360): 1.01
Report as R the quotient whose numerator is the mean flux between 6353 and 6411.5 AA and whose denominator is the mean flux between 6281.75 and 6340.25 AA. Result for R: 0.97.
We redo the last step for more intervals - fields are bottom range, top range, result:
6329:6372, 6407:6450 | 1.02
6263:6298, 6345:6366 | 0.95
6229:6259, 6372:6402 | 1.03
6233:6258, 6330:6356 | 1.02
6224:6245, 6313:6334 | 1.03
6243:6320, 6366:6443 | 1.00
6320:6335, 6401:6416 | 0.97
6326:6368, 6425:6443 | 1.03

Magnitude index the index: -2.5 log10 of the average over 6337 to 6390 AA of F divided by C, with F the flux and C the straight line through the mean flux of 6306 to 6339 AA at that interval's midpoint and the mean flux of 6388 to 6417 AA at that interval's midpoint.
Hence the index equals 0.01 mag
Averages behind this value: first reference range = 1.22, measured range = 1.2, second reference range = 1.2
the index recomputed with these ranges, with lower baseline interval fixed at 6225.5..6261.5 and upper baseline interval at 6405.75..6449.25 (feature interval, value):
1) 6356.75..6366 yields 0.081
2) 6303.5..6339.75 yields -0.024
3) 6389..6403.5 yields 0.009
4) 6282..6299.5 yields -0.053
